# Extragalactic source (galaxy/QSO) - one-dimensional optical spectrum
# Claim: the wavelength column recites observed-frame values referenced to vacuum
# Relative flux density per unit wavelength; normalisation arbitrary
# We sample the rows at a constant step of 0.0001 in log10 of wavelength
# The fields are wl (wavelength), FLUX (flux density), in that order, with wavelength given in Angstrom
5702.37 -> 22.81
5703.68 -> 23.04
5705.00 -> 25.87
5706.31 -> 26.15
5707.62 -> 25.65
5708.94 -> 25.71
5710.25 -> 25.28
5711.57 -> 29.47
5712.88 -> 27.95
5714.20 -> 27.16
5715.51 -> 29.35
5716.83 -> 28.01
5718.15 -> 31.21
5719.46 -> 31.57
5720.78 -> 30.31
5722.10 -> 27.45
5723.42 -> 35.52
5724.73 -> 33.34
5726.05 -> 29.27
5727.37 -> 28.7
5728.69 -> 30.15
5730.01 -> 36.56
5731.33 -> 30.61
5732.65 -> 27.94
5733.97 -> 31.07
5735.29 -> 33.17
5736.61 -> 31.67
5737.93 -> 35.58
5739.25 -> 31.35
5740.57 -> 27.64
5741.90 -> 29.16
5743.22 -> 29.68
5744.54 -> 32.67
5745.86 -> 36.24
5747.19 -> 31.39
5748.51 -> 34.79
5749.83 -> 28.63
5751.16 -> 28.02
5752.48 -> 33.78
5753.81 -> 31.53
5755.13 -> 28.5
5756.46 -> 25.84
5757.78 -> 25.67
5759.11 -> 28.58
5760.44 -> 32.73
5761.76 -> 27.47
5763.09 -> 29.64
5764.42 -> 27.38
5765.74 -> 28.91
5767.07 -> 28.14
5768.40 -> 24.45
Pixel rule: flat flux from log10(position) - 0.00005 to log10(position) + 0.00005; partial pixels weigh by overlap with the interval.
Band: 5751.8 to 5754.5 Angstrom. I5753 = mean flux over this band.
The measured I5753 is 32.6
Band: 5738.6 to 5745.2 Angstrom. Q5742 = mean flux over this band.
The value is 30.1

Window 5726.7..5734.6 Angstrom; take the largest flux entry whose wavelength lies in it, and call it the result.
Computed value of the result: 36.56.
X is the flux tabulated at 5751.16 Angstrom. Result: 28.02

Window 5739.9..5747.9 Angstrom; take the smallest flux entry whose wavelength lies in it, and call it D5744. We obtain 27.64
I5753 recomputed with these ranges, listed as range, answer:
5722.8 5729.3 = 31.4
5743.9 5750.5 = 32.7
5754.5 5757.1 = 27.1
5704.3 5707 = 26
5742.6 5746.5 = 32.9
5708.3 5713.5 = 27.1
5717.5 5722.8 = 30.2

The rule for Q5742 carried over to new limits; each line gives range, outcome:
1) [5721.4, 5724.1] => 31.5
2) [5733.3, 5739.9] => 32.6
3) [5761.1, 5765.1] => 28.2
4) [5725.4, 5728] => 29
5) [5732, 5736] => 30.8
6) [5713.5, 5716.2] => 28.2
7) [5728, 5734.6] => 31.2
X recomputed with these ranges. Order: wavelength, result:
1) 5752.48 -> 33.78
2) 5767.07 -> 28.14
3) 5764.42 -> 27.38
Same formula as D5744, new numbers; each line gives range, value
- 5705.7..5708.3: 25.65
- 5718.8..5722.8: 27.45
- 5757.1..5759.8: 25.67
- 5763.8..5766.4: 27.38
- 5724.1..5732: 28.7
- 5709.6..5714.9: 25.28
